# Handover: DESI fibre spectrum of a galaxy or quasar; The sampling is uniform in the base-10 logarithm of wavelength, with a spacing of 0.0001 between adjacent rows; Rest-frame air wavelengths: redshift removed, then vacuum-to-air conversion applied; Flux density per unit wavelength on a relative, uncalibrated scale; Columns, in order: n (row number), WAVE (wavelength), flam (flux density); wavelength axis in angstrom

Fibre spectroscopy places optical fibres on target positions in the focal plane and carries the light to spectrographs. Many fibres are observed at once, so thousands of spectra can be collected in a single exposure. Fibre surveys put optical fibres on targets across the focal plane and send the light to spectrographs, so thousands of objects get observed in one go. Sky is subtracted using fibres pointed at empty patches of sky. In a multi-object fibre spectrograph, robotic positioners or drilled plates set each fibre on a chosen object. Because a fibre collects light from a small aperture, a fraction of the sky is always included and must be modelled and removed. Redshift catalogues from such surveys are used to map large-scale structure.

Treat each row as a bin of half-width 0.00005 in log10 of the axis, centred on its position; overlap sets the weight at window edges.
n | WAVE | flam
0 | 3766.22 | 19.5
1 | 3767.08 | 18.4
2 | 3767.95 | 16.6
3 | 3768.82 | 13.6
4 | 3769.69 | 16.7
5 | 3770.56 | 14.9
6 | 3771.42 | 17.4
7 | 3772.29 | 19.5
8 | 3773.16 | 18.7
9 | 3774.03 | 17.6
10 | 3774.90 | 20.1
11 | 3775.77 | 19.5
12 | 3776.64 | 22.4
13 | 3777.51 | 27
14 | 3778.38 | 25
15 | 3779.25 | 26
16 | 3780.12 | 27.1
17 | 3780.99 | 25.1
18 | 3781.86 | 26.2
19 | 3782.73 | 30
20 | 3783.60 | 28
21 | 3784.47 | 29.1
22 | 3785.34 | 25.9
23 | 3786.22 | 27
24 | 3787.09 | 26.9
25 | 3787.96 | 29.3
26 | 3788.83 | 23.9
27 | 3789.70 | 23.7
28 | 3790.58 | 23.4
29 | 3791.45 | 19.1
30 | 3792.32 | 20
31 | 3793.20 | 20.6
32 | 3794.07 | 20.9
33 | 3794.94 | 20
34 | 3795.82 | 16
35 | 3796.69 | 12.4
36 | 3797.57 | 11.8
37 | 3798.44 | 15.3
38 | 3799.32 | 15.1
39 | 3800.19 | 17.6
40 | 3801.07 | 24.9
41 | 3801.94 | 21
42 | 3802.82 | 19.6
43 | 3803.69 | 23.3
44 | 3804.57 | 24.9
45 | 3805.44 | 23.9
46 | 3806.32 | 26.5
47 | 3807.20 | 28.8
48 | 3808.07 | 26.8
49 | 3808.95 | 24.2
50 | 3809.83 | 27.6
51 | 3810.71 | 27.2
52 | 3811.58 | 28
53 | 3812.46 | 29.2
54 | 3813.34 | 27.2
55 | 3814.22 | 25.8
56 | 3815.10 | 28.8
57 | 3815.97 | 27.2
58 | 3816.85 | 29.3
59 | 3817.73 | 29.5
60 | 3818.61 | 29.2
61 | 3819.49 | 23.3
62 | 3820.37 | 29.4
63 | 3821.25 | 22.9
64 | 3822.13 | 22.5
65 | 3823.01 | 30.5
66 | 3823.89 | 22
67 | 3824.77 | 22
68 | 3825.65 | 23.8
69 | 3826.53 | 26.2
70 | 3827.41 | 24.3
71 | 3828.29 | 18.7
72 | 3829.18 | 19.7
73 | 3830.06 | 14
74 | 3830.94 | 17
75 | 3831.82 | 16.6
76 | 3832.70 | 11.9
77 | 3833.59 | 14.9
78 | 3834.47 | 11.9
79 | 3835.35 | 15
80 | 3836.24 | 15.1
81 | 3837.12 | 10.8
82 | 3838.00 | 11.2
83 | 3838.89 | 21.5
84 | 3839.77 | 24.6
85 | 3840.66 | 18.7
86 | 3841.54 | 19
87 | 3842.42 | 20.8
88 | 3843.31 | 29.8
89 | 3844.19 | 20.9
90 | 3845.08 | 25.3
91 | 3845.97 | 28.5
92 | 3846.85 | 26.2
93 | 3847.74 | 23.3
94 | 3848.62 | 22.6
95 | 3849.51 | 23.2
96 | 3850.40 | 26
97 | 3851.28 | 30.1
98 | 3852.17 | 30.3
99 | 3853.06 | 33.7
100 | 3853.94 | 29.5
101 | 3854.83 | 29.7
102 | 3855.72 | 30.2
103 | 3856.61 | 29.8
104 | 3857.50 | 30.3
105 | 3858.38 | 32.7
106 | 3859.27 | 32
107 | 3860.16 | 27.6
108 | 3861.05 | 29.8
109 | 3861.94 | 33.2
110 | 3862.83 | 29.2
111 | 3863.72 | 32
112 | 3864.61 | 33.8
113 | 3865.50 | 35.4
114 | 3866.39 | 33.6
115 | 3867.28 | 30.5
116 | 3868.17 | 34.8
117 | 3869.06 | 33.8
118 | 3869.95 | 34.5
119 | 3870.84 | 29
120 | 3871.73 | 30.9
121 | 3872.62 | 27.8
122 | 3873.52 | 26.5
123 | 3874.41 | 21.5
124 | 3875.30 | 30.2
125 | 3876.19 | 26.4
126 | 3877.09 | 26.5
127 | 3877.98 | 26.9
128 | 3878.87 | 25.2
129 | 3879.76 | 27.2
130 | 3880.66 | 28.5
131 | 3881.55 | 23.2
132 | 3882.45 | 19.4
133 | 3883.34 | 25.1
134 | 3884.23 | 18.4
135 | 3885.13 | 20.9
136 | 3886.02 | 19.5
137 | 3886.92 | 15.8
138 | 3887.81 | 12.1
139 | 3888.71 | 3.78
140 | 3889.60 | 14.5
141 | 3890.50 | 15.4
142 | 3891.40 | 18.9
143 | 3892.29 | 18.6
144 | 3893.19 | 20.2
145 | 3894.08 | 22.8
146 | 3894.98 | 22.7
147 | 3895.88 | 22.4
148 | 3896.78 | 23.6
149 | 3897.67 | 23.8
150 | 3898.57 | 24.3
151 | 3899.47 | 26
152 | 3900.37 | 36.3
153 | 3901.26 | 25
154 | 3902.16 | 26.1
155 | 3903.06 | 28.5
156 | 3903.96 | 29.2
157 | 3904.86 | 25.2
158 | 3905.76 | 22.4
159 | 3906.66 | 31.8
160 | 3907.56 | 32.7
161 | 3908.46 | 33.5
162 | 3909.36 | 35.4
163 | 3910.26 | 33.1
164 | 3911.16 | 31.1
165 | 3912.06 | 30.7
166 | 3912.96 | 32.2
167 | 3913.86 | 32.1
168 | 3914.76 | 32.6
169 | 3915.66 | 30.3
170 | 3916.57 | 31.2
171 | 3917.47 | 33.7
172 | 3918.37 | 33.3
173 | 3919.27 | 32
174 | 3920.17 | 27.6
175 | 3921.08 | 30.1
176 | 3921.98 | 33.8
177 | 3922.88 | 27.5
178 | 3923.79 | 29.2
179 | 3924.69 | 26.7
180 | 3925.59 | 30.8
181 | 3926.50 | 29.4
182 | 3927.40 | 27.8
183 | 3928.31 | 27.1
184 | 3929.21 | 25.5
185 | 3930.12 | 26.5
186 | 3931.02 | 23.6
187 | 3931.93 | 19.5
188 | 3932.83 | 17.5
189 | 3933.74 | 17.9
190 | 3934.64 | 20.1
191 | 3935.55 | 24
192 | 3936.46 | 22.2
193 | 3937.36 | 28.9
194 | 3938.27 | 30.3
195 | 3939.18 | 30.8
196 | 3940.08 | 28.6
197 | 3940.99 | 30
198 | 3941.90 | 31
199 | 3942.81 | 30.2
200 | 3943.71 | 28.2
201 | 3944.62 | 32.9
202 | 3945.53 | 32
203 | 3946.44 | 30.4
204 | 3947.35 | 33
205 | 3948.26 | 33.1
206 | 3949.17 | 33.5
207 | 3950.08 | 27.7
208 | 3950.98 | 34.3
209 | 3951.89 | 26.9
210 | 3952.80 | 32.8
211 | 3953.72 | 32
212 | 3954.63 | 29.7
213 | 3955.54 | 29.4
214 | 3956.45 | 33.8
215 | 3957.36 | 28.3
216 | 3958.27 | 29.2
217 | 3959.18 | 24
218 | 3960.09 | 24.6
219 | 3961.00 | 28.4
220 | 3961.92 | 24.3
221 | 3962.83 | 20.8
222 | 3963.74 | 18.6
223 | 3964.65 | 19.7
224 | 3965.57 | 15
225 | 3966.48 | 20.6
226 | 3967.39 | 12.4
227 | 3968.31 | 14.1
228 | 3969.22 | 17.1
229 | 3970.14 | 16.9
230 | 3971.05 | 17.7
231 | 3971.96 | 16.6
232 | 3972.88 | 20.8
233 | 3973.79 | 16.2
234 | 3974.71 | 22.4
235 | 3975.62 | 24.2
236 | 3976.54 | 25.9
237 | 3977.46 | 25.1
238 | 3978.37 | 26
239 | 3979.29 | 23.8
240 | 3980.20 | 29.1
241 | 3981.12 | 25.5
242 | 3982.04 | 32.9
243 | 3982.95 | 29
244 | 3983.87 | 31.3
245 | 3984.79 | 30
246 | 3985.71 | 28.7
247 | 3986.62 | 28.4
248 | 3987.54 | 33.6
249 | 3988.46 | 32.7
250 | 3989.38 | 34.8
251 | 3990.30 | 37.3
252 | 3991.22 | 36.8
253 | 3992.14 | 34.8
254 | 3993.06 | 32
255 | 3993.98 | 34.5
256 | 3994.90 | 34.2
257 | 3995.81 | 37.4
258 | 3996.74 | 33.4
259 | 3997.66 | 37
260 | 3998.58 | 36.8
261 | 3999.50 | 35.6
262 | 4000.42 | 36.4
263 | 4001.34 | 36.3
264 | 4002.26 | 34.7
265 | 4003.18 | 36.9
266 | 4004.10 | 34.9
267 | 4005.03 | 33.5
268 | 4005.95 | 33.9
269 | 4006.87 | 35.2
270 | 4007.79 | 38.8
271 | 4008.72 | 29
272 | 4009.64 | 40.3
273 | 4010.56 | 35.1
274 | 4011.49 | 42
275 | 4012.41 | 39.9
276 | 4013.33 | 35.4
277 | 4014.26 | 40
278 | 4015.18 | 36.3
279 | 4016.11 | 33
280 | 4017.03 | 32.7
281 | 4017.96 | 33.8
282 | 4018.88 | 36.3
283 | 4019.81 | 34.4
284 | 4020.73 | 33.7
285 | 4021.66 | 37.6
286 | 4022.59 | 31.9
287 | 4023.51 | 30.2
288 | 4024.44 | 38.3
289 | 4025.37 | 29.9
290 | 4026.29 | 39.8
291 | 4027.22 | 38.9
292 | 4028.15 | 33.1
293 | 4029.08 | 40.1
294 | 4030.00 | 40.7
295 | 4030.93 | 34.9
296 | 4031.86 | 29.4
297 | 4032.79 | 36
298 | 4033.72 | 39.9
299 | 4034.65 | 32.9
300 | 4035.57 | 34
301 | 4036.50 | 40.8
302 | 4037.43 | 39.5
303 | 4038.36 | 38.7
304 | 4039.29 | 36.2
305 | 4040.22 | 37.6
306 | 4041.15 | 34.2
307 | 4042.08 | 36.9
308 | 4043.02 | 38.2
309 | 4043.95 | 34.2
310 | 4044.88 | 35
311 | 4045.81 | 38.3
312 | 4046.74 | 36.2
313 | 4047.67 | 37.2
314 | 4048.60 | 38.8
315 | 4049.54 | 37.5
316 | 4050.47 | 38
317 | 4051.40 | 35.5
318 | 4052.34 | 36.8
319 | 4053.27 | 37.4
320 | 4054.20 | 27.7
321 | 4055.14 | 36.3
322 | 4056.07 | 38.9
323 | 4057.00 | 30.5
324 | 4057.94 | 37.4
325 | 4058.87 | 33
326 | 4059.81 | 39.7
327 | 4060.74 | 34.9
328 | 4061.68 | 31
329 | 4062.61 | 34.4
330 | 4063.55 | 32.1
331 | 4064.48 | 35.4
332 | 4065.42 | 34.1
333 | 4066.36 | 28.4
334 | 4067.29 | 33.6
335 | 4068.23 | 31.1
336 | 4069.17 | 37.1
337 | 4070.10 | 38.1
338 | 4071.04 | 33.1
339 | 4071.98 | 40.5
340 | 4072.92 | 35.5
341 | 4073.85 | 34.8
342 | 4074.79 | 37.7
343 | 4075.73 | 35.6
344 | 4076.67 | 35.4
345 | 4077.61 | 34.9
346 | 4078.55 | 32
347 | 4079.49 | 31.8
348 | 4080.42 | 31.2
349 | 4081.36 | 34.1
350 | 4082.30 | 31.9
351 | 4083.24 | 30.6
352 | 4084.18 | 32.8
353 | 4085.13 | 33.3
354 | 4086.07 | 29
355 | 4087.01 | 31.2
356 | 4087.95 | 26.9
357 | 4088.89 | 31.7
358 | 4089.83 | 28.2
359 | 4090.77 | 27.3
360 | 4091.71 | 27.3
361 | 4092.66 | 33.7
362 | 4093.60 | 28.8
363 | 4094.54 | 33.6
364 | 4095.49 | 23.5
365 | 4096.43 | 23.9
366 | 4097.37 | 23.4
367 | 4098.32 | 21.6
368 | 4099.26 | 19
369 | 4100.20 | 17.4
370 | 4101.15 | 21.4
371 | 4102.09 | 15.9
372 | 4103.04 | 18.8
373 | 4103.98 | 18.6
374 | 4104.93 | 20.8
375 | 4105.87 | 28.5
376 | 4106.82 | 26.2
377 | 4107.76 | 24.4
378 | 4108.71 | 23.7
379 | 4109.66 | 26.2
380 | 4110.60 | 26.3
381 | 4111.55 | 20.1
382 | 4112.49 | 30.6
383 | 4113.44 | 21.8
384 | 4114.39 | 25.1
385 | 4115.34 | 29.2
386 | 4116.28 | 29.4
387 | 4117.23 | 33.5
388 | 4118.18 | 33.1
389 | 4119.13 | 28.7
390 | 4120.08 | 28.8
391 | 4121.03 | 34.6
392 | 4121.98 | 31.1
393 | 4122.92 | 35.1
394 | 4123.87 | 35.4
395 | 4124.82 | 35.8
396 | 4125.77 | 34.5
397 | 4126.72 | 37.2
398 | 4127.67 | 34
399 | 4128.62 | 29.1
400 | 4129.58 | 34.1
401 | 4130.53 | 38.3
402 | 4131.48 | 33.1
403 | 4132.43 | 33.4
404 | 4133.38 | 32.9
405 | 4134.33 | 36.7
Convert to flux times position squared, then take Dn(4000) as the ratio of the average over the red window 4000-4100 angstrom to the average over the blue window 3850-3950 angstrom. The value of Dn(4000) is 1.34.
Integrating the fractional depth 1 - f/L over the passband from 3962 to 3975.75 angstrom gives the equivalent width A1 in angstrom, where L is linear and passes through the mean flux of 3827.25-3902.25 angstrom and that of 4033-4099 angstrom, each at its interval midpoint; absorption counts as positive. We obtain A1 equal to 5.1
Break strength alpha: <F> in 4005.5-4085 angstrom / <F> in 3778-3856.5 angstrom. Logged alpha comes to 1.5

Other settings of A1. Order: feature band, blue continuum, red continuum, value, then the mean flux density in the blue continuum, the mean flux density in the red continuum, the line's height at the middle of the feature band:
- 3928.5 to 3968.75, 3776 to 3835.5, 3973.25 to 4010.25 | 4.87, 23.2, 32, 29.9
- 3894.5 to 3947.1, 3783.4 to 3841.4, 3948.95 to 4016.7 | -2.77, 22.2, 29.6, 26.9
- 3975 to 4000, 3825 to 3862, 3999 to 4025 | 1.74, 23.2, 35.6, 33.8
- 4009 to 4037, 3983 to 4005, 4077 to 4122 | -3.21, 34.2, 27.4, 32.3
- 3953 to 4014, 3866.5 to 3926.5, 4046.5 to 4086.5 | 3.09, 26.7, 34.5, 30.7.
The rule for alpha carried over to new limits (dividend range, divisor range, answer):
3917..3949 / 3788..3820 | 1.21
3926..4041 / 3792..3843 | 1.41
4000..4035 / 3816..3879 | 1.40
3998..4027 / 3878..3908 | 1.56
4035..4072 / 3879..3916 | 1.44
